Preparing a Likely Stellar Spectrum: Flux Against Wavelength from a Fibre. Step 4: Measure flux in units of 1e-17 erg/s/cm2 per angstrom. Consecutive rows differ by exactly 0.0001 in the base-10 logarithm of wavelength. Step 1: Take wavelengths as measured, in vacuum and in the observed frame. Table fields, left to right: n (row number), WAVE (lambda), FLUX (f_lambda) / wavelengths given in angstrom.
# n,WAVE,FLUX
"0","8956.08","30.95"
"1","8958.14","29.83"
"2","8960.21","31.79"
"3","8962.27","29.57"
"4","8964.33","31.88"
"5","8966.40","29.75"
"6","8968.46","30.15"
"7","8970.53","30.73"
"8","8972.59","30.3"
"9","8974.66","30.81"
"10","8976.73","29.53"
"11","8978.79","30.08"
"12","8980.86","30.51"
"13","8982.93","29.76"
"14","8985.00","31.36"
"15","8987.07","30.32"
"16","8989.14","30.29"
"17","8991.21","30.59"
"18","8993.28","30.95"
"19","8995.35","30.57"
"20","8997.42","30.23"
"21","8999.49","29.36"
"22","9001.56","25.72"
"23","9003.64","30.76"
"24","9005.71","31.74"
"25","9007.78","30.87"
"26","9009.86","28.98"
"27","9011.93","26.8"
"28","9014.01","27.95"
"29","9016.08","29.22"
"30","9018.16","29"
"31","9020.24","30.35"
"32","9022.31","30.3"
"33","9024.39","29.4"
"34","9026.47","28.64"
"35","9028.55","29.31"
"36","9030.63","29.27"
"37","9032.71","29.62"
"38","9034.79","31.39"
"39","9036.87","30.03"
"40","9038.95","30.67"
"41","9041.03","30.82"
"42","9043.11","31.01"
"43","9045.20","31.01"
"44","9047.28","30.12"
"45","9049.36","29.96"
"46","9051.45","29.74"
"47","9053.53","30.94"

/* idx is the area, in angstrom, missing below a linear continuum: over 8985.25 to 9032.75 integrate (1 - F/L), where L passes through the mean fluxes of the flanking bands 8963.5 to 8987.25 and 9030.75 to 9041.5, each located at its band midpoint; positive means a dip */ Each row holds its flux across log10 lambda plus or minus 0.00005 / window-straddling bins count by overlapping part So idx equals 1.2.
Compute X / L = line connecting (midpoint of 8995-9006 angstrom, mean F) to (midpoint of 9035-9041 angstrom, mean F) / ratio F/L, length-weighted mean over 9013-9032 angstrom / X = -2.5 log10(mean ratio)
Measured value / 0.03 mag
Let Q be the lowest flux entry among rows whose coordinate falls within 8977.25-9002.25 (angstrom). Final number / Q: 25.72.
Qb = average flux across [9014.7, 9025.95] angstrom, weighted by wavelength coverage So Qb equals 29.6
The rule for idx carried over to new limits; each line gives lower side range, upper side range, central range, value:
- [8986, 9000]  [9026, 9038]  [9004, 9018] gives 0.4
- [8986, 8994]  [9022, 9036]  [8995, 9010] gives 0.2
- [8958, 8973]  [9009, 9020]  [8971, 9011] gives -0.9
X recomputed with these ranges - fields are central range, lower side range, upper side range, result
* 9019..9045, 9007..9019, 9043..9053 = -0.017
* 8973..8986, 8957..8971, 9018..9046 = 0.003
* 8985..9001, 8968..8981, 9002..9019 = -0.018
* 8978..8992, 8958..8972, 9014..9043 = -0.003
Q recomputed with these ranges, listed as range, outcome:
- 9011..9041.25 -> 26.8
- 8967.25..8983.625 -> 29.53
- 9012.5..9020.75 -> 27.95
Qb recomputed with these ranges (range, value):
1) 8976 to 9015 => 29.8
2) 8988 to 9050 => 29.8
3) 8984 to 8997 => 30.7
